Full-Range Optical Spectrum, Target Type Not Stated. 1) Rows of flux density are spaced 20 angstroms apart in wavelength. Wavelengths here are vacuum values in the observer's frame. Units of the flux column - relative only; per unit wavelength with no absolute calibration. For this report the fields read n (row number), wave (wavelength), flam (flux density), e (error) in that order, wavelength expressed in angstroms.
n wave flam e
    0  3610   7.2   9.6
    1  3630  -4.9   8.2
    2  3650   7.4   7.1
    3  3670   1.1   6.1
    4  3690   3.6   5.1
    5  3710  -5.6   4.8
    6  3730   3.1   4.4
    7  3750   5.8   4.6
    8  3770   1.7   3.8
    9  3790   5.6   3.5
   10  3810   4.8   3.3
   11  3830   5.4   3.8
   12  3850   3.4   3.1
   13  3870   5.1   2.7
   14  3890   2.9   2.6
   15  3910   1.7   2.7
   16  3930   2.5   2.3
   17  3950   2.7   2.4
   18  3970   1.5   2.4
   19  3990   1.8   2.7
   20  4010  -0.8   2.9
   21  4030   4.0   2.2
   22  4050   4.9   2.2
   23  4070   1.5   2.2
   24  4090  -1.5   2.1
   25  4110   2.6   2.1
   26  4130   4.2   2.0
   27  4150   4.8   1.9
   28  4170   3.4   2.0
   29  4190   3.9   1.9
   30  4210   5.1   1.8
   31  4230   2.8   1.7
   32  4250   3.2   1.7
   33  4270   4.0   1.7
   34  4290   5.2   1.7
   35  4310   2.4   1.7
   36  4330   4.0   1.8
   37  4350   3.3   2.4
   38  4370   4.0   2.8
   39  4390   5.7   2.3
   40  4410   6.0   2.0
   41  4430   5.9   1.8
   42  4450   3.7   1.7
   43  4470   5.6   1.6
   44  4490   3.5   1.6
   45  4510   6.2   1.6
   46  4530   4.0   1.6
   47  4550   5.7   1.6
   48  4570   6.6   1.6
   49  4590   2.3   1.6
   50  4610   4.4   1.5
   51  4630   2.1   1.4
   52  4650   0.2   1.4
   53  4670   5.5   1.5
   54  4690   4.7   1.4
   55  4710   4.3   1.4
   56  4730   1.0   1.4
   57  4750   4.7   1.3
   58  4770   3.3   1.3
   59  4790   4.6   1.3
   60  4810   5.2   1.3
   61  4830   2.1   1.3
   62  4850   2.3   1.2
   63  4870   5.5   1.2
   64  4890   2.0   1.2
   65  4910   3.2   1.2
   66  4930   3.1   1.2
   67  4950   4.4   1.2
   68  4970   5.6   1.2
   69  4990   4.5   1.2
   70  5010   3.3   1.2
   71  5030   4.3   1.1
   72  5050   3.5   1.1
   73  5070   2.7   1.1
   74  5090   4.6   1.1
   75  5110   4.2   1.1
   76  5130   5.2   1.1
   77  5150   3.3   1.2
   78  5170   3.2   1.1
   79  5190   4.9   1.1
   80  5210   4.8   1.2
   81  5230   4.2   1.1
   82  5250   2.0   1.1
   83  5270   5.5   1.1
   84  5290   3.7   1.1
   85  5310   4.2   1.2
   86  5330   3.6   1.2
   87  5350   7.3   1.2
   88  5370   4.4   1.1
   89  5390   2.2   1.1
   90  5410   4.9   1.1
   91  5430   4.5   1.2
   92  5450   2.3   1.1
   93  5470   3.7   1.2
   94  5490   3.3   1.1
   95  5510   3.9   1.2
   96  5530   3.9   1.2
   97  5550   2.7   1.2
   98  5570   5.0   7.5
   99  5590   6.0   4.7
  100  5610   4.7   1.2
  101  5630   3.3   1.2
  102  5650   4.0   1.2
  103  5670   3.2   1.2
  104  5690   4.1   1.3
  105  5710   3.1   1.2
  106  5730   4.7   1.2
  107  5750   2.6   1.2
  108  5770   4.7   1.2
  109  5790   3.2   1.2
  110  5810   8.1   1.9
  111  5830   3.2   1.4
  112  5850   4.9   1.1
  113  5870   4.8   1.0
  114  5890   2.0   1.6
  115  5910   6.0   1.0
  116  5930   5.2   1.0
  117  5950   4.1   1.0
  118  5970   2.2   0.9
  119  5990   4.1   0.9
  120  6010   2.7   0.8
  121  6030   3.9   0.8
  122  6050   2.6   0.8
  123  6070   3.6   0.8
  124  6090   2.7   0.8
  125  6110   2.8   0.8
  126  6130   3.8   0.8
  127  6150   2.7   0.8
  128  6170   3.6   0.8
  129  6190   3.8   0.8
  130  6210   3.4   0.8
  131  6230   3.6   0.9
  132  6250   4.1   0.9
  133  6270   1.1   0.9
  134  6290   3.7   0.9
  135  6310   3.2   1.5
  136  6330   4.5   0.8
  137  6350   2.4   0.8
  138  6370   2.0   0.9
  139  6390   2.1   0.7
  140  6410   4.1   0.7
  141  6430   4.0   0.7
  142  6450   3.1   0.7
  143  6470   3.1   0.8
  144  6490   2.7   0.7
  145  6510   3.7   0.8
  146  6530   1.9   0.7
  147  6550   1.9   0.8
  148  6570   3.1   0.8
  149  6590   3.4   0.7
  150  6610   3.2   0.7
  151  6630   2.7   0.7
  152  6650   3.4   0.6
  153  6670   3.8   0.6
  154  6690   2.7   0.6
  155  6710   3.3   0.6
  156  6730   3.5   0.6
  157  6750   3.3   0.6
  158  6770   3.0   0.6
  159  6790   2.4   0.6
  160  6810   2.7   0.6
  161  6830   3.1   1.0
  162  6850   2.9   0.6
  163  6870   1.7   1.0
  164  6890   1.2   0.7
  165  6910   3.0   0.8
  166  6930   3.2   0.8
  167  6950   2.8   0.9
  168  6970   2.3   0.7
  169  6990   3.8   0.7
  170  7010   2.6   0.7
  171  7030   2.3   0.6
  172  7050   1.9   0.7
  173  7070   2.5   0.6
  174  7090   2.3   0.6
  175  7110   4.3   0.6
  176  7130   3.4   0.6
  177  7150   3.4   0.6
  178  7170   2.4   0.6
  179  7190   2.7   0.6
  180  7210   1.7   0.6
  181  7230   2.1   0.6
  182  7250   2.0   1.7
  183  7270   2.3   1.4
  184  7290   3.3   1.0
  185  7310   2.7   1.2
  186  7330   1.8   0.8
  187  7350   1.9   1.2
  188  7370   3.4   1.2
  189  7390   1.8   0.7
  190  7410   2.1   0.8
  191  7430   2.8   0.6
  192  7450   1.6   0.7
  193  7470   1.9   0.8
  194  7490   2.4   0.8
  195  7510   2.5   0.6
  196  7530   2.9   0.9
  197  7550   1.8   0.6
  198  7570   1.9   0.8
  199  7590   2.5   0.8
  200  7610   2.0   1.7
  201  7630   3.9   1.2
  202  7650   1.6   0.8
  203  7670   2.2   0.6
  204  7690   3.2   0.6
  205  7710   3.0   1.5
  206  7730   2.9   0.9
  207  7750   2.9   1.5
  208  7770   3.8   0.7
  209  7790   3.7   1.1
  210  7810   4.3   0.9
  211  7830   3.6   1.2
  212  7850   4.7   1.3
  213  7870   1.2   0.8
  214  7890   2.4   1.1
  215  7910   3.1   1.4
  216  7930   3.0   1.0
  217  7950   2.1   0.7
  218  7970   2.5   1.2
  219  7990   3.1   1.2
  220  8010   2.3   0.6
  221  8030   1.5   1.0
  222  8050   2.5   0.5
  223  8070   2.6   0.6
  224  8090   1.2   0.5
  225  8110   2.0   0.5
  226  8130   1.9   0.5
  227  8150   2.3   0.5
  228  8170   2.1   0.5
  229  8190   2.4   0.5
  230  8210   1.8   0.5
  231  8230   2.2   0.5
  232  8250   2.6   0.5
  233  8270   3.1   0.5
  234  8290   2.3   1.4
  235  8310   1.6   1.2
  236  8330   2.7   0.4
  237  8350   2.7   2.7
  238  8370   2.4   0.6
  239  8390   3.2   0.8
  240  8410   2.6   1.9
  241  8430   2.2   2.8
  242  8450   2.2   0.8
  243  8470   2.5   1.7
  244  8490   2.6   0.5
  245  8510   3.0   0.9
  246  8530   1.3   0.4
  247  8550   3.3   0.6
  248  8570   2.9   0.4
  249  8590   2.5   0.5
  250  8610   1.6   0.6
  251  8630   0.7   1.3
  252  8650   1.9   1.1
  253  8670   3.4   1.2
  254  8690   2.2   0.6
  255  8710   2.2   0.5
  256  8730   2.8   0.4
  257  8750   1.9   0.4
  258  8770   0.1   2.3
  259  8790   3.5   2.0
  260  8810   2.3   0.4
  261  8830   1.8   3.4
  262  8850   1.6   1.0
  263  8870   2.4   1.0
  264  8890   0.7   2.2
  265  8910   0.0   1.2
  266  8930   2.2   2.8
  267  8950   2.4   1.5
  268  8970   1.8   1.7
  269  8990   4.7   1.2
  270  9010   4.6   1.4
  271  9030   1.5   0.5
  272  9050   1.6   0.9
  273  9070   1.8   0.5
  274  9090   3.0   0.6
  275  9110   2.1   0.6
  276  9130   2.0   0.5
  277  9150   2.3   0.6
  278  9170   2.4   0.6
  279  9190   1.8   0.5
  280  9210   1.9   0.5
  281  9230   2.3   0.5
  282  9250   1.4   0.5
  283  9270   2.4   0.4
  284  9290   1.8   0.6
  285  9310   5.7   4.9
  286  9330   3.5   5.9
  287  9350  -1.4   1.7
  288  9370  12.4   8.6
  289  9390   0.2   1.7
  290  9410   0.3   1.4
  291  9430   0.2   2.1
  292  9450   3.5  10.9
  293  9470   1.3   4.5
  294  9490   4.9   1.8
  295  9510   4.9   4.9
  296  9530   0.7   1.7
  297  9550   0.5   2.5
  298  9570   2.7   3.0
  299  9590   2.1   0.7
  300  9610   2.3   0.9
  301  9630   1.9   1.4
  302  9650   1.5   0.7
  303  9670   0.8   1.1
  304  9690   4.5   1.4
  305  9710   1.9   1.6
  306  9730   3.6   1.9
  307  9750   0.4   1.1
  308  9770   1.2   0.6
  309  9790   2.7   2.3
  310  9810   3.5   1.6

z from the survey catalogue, 0.08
